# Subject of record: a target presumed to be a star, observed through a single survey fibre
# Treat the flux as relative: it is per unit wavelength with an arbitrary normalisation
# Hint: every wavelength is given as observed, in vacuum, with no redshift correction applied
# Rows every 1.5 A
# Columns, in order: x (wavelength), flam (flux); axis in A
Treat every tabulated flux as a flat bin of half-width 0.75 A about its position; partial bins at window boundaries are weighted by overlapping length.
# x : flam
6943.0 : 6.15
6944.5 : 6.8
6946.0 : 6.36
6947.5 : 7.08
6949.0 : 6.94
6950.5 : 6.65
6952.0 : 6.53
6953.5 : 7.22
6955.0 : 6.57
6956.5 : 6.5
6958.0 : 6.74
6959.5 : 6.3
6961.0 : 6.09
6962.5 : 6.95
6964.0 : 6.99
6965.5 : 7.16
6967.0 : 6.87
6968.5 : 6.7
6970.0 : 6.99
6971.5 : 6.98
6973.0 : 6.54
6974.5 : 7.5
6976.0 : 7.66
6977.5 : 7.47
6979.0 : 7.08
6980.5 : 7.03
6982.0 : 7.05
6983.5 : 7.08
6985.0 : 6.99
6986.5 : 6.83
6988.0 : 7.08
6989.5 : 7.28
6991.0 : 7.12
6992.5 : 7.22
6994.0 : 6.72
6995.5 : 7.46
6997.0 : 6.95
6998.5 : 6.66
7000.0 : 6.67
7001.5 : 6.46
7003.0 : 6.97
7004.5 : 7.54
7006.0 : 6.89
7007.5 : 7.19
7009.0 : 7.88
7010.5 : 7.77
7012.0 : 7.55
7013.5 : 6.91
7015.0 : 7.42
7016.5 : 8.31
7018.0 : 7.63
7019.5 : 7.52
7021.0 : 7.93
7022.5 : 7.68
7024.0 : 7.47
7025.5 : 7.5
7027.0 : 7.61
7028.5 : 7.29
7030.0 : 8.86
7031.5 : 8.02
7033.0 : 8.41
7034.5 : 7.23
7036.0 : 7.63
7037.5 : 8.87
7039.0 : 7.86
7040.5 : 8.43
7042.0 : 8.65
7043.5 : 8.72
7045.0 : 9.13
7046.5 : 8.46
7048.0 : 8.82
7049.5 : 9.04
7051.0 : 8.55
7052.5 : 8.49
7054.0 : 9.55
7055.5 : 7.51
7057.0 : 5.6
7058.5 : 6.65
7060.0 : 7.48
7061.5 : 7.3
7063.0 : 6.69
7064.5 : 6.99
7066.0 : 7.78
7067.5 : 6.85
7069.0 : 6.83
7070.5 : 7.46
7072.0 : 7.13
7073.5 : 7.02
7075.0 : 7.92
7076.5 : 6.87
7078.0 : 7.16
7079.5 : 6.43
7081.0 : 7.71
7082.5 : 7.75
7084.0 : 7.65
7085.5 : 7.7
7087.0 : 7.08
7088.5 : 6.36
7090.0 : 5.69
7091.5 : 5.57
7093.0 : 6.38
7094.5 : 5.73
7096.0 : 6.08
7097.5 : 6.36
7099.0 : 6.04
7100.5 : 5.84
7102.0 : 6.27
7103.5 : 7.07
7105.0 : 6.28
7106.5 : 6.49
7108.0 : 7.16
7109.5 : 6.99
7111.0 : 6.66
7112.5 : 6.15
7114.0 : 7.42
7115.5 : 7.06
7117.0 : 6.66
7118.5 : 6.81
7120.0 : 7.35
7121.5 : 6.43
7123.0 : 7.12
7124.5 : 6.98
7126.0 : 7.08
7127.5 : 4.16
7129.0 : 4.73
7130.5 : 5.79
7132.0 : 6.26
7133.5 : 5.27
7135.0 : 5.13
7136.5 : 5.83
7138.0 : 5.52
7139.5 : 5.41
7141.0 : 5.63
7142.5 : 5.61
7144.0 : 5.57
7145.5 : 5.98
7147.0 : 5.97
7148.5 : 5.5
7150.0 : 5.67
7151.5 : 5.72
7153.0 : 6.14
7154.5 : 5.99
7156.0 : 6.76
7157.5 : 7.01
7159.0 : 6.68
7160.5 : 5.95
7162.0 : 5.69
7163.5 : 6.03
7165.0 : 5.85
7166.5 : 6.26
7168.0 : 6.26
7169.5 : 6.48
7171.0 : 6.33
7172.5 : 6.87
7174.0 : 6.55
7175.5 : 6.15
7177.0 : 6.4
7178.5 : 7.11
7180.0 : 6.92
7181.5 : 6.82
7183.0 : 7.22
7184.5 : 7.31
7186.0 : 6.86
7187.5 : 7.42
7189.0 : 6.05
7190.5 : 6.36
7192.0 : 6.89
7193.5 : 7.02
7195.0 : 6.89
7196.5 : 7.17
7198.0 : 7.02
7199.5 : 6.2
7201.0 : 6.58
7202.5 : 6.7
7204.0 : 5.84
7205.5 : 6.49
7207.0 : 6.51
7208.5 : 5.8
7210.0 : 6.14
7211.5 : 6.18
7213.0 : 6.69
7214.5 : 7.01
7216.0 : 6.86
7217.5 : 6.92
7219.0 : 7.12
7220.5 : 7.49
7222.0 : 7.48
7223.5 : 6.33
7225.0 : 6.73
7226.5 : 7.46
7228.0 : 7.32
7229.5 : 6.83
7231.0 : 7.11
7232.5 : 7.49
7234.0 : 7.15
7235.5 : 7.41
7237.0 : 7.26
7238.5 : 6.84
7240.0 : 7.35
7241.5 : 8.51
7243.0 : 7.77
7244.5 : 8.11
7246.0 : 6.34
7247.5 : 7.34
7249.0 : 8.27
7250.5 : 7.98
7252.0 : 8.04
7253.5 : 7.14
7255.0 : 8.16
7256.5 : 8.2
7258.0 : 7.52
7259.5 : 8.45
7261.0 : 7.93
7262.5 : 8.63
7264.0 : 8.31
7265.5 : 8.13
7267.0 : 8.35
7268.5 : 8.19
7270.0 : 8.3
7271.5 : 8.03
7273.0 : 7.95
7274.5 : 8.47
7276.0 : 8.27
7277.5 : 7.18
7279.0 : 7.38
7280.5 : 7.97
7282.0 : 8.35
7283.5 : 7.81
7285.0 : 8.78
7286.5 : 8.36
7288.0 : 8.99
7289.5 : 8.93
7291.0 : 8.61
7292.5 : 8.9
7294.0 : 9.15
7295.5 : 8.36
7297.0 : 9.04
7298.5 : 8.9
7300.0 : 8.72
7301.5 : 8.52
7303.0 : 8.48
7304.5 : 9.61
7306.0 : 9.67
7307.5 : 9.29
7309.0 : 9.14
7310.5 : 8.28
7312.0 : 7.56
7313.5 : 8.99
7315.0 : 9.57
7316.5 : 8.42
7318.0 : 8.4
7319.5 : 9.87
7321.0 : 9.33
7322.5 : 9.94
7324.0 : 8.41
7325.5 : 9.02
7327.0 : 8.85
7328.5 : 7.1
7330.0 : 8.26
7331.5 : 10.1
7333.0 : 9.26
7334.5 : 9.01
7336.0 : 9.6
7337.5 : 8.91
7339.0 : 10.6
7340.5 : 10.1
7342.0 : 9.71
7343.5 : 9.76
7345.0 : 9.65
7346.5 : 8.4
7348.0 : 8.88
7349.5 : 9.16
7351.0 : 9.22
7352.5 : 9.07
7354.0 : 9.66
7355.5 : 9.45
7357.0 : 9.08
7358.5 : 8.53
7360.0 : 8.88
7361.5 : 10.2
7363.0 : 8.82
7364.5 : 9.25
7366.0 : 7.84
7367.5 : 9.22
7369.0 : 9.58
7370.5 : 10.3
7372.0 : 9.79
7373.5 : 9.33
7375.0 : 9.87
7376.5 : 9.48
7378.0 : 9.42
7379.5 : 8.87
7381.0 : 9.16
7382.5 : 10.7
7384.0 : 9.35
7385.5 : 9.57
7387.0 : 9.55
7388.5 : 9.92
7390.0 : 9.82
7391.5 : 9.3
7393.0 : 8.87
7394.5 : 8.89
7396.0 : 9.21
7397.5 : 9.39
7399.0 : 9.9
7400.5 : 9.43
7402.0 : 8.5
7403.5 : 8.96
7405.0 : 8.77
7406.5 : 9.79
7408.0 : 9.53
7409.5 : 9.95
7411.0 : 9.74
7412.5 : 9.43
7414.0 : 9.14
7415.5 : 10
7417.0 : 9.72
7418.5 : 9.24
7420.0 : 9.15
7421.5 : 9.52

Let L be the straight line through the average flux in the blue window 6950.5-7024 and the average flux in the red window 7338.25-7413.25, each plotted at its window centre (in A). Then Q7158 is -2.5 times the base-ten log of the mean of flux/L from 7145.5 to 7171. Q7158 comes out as 0.305 mag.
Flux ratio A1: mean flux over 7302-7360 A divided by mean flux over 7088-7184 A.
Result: 1.46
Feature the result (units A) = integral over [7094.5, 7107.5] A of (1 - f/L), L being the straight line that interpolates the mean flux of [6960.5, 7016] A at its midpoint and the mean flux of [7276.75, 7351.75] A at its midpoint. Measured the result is 2.4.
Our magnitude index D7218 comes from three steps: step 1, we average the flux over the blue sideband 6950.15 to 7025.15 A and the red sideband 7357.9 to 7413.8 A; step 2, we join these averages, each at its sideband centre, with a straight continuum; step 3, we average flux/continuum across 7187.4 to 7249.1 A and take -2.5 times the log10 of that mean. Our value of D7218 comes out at 0.210 mag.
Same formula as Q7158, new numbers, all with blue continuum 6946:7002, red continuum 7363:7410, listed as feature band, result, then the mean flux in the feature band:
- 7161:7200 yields 0.227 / 6.62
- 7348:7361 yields 0.007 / 9.14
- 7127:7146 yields 0.399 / 5.46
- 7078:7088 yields 0.033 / 7.34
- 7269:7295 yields 0.057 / 8.32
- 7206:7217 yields 0.276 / 6.47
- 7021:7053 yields -0.129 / 8.22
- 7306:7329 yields 0.014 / 8.86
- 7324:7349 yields -0.010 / 9.18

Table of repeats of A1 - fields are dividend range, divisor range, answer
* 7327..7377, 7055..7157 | 1.43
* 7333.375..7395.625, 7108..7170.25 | 1.53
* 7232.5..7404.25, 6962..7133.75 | 1.22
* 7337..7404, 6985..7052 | 1.22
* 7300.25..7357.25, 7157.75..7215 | 1.39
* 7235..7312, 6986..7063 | 1.07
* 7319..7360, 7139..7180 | 1.50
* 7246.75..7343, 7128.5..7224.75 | 1.36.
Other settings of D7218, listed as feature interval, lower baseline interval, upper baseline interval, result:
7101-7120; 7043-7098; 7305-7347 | 0.13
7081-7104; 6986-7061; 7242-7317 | 0.20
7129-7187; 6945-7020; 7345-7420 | 0.29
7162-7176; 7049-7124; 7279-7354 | 0.22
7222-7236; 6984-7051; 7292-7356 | 0.21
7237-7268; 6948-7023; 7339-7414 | 0.11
